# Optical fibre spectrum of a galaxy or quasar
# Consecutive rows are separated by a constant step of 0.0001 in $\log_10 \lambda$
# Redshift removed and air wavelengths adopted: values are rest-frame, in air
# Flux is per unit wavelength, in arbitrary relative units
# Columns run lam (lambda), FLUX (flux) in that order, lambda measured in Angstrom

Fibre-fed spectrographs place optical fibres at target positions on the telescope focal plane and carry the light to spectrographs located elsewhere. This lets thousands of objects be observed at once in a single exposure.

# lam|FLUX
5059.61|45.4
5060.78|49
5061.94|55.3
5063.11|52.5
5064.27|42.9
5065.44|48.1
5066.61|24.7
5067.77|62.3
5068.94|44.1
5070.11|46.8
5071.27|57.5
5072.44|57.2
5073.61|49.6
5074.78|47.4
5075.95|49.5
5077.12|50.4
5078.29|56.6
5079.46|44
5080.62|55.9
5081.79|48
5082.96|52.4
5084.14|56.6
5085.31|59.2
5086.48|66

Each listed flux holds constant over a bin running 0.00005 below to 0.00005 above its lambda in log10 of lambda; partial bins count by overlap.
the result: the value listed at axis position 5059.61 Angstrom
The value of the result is 45.4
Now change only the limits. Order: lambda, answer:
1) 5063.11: 52.5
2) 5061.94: 55.3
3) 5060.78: 49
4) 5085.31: 59.2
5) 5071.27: 57.5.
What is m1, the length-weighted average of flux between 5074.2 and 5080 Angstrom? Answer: 49.6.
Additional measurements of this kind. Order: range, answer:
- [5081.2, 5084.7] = 52.2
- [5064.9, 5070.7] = 45.2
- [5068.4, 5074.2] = 51.1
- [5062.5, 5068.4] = 46.1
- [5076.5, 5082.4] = 51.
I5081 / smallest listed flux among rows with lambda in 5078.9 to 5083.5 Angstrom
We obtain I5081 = 44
